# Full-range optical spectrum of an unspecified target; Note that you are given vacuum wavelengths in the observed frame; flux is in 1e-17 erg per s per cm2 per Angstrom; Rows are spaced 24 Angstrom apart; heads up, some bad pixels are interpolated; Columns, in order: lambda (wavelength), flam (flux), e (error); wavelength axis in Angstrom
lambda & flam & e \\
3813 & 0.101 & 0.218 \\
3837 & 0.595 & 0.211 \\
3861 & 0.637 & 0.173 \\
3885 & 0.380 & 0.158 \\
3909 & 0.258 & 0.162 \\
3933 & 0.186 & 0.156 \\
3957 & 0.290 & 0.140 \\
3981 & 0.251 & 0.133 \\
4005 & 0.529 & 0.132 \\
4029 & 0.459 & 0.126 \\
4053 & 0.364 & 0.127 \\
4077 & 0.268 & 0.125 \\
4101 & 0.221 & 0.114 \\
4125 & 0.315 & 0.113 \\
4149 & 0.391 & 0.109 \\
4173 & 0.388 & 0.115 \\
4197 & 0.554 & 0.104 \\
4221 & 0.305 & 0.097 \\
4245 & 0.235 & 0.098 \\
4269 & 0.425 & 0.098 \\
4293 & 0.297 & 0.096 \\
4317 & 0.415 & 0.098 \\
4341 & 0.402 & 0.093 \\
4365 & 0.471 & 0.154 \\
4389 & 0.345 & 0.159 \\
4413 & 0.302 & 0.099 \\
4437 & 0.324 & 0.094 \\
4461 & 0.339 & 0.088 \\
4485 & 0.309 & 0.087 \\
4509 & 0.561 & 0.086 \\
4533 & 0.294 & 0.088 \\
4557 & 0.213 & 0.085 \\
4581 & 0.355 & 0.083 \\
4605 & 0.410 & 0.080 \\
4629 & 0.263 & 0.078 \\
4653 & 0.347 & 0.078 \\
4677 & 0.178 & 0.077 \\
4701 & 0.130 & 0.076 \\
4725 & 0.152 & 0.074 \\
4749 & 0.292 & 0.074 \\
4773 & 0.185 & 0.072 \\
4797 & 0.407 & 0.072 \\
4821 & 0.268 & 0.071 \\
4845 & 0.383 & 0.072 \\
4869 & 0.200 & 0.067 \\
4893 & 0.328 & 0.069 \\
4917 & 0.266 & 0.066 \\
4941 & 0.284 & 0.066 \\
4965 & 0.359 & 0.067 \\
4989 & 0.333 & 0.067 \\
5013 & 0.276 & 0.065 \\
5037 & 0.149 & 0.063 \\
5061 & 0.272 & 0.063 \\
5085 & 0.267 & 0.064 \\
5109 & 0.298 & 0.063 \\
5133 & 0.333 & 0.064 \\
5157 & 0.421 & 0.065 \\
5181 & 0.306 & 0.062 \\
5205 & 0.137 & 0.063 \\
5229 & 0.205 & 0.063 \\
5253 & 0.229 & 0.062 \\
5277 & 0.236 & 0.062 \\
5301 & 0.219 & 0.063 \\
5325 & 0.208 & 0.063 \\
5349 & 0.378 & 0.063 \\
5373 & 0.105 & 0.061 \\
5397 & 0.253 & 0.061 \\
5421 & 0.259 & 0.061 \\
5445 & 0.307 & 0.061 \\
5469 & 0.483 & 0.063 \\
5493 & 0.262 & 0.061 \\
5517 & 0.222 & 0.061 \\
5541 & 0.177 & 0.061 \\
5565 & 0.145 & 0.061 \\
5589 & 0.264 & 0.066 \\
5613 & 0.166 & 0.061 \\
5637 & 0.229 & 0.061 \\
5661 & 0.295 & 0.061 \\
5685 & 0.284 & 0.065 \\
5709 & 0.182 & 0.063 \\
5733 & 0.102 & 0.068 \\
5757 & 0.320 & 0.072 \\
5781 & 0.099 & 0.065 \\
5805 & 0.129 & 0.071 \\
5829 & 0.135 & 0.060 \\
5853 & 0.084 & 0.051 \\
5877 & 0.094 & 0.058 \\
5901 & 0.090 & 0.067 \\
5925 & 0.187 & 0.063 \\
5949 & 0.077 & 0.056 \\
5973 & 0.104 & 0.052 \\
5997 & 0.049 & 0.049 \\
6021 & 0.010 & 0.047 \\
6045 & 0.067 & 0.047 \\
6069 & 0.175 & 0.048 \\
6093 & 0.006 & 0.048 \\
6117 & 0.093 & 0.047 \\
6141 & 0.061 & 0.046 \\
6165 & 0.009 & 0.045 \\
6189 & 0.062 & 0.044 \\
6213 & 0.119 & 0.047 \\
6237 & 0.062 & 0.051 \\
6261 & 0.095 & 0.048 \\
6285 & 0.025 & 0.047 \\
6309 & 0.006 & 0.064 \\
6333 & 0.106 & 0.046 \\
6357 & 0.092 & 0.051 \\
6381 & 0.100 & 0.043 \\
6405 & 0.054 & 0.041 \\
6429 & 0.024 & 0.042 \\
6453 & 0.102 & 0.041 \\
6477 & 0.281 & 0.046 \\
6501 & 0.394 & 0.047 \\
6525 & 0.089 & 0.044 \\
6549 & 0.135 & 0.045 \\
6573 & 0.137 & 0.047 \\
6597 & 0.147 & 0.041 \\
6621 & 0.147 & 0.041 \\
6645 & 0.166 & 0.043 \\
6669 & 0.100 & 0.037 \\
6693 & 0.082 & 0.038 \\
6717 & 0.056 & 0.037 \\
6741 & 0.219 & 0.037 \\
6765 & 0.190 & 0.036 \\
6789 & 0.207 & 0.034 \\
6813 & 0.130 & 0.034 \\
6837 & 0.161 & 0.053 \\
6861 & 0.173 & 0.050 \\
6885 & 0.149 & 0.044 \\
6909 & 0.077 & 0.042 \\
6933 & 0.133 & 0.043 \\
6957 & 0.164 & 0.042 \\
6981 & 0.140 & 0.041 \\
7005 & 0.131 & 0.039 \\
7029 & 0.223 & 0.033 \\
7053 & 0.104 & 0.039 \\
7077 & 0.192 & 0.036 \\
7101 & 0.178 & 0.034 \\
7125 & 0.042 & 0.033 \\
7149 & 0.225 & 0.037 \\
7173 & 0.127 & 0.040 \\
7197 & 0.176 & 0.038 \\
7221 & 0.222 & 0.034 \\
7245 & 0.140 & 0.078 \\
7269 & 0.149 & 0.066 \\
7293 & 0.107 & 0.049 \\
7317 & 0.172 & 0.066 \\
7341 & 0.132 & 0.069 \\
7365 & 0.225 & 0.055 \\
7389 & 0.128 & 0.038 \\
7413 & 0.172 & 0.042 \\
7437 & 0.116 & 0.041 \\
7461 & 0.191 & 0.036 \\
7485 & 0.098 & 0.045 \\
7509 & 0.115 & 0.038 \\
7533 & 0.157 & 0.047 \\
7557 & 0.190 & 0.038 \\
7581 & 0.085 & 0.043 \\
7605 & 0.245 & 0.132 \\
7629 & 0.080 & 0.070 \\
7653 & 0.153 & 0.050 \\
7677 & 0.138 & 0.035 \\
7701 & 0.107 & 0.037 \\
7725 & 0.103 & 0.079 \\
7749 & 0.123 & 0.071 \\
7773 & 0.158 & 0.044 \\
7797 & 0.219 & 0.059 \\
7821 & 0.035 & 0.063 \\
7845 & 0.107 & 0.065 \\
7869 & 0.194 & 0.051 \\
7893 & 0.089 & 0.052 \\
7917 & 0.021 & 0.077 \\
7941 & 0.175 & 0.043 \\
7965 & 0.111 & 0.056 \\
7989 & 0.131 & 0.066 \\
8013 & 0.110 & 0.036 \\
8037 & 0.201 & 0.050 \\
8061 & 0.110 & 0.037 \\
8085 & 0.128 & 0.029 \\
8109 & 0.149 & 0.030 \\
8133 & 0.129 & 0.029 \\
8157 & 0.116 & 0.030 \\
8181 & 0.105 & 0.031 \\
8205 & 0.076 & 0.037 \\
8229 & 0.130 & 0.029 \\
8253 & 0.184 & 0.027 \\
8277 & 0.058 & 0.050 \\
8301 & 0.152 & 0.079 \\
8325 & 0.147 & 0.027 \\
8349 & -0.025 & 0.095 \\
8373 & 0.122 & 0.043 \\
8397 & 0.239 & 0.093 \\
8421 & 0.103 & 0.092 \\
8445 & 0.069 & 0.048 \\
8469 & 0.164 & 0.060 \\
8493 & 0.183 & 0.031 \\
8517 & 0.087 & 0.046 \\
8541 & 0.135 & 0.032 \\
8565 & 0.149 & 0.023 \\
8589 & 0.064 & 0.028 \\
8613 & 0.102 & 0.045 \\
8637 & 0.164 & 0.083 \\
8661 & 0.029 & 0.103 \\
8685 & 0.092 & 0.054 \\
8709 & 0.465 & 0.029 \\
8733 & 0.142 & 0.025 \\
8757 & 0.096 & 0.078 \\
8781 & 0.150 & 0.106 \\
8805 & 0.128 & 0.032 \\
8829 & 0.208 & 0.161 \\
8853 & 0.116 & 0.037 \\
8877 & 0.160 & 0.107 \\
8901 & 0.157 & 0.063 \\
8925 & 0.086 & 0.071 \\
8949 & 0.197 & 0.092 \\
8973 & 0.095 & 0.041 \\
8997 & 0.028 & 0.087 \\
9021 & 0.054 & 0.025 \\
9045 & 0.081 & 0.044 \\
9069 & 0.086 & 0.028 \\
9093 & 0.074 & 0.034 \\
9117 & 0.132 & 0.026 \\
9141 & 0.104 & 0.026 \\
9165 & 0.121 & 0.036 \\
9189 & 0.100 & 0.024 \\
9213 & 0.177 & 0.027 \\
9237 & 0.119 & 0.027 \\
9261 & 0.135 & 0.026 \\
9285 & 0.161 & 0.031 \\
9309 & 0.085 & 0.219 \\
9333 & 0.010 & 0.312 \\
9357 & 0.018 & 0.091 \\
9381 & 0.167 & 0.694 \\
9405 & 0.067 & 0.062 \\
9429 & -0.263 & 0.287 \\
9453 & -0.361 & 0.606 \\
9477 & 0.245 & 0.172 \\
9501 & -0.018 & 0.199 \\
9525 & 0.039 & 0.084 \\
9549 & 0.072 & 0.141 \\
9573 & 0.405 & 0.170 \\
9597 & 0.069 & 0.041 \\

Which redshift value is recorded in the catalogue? 0.74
